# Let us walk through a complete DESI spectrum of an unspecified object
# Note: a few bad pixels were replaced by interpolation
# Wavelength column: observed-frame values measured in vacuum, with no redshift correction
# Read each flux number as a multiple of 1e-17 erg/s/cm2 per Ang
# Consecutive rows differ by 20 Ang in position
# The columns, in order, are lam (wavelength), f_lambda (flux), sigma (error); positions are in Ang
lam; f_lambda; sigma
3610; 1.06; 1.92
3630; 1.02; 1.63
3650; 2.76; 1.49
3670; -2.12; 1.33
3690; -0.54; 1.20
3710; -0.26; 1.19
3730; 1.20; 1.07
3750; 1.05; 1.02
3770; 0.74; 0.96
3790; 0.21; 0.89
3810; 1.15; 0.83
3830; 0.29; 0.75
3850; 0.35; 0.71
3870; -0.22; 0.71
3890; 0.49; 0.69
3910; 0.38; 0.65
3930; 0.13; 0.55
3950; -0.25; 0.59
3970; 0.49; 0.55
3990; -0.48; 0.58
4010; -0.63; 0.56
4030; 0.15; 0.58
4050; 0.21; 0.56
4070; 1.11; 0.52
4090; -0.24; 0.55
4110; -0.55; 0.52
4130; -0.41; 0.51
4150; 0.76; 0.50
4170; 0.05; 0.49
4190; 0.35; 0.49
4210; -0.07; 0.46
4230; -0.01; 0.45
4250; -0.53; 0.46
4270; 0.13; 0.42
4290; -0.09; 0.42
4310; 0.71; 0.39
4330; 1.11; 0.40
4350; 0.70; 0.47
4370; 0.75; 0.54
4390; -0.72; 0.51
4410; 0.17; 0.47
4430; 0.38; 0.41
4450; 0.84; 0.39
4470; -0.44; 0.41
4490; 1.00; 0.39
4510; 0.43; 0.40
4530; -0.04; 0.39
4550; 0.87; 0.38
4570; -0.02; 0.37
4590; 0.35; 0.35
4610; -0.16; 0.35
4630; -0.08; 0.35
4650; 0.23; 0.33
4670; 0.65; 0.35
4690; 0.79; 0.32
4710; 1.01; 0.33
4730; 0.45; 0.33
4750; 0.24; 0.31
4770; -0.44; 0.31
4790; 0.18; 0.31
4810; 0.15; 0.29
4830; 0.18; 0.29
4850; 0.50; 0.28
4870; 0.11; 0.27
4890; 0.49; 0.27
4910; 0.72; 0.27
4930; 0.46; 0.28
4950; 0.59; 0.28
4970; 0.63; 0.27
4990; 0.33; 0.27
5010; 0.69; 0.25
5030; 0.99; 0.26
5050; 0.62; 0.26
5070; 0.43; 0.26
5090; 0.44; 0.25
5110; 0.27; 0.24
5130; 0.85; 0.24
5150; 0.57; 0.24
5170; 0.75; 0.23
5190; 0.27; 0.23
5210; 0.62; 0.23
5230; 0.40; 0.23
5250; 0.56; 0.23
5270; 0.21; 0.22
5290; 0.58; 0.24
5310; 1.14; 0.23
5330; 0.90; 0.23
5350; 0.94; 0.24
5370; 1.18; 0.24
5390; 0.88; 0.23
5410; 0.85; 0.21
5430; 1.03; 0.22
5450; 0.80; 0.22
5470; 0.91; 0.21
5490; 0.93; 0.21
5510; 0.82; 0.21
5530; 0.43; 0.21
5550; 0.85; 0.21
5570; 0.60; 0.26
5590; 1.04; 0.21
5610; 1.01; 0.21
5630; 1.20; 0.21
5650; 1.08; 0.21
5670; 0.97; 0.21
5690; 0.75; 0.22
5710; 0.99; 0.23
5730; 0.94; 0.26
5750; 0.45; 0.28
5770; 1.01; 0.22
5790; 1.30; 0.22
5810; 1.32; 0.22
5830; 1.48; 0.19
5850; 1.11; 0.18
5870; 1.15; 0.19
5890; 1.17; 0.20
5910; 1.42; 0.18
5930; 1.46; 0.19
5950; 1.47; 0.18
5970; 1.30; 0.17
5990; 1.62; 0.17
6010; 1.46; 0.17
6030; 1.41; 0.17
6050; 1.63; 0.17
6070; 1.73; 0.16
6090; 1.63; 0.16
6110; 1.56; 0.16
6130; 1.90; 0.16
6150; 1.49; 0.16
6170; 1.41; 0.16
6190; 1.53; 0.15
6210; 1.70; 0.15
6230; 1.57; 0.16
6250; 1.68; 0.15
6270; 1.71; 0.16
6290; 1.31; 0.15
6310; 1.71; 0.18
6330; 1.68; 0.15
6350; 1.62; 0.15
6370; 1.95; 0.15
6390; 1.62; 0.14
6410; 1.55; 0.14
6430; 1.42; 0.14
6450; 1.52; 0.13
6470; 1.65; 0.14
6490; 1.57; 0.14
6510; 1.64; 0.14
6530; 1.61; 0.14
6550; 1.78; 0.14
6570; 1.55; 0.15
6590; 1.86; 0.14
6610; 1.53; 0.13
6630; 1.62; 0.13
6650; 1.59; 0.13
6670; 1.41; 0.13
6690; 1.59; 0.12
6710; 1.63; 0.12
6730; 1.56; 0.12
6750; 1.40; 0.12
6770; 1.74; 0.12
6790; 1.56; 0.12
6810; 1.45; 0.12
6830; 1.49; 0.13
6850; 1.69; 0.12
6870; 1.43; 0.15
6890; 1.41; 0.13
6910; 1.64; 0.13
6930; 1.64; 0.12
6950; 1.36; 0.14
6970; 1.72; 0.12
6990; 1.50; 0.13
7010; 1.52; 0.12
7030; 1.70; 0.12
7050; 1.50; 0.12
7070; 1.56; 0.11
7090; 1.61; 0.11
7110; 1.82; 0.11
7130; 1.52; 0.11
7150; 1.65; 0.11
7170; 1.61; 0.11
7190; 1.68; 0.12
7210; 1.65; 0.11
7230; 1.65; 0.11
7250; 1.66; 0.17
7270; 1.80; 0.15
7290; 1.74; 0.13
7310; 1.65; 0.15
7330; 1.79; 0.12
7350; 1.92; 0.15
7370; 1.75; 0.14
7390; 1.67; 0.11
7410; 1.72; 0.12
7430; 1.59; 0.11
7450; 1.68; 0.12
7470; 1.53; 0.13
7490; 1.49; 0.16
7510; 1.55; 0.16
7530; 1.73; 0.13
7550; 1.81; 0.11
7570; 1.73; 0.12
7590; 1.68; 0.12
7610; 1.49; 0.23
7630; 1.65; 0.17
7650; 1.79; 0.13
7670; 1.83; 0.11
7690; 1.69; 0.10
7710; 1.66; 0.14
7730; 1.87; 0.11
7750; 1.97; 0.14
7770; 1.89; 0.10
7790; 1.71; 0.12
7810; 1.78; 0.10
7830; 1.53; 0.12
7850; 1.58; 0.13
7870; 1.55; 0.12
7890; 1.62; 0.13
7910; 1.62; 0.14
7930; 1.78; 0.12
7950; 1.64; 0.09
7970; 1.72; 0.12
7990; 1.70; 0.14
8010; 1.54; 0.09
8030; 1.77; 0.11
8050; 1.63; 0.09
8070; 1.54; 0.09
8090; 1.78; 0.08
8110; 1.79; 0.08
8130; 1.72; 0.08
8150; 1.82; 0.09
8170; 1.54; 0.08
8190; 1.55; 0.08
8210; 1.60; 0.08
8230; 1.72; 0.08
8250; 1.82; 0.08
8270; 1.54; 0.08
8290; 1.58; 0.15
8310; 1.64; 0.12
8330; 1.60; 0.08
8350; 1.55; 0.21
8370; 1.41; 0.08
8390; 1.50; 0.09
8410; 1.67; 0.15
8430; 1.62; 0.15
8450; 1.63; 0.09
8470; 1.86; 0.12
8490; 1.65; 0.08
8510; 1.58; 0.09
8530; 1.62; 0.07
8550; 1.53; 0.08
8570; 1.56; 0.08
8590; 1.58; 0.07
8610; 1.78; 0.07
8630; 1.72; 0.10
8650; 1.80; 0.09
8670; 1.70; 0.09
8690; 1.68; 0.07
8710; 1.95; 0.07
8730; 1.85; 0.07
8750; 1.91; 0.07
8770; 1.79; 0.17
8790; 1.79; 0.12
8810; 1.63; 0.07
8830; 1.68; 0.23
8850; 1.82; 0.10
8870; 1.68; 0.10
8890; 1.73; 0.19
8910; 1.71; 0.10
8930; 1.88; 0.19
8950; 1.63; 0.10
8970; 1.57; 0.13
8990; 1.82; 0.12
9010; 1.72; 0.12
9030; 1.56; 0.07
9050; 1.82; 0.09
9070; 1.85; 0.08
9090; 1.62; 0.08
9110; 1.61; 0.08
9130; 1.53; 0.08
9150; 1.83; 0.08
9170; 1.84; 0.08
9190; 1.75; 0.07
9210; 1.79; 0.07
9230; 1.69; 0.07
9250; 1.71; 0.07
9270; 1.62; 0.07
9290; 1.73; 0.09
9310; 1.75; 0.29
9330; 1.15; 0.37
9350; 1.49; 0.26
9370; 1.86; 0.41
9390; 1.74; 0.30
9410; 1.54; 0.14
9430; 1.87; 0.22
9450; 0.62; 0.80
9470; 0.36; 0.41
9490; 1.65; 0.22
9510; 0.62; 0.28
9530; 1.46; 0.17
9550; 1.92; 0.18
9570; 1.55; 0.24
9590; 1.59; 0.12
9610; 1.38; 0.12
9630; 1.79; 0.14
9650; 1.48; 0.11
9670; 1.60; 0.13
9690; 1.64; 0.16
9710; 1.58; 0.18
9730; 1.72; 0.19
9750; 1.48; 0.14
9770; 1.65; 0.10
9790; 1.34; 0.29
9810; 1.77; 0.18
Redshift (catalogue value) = 0.328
